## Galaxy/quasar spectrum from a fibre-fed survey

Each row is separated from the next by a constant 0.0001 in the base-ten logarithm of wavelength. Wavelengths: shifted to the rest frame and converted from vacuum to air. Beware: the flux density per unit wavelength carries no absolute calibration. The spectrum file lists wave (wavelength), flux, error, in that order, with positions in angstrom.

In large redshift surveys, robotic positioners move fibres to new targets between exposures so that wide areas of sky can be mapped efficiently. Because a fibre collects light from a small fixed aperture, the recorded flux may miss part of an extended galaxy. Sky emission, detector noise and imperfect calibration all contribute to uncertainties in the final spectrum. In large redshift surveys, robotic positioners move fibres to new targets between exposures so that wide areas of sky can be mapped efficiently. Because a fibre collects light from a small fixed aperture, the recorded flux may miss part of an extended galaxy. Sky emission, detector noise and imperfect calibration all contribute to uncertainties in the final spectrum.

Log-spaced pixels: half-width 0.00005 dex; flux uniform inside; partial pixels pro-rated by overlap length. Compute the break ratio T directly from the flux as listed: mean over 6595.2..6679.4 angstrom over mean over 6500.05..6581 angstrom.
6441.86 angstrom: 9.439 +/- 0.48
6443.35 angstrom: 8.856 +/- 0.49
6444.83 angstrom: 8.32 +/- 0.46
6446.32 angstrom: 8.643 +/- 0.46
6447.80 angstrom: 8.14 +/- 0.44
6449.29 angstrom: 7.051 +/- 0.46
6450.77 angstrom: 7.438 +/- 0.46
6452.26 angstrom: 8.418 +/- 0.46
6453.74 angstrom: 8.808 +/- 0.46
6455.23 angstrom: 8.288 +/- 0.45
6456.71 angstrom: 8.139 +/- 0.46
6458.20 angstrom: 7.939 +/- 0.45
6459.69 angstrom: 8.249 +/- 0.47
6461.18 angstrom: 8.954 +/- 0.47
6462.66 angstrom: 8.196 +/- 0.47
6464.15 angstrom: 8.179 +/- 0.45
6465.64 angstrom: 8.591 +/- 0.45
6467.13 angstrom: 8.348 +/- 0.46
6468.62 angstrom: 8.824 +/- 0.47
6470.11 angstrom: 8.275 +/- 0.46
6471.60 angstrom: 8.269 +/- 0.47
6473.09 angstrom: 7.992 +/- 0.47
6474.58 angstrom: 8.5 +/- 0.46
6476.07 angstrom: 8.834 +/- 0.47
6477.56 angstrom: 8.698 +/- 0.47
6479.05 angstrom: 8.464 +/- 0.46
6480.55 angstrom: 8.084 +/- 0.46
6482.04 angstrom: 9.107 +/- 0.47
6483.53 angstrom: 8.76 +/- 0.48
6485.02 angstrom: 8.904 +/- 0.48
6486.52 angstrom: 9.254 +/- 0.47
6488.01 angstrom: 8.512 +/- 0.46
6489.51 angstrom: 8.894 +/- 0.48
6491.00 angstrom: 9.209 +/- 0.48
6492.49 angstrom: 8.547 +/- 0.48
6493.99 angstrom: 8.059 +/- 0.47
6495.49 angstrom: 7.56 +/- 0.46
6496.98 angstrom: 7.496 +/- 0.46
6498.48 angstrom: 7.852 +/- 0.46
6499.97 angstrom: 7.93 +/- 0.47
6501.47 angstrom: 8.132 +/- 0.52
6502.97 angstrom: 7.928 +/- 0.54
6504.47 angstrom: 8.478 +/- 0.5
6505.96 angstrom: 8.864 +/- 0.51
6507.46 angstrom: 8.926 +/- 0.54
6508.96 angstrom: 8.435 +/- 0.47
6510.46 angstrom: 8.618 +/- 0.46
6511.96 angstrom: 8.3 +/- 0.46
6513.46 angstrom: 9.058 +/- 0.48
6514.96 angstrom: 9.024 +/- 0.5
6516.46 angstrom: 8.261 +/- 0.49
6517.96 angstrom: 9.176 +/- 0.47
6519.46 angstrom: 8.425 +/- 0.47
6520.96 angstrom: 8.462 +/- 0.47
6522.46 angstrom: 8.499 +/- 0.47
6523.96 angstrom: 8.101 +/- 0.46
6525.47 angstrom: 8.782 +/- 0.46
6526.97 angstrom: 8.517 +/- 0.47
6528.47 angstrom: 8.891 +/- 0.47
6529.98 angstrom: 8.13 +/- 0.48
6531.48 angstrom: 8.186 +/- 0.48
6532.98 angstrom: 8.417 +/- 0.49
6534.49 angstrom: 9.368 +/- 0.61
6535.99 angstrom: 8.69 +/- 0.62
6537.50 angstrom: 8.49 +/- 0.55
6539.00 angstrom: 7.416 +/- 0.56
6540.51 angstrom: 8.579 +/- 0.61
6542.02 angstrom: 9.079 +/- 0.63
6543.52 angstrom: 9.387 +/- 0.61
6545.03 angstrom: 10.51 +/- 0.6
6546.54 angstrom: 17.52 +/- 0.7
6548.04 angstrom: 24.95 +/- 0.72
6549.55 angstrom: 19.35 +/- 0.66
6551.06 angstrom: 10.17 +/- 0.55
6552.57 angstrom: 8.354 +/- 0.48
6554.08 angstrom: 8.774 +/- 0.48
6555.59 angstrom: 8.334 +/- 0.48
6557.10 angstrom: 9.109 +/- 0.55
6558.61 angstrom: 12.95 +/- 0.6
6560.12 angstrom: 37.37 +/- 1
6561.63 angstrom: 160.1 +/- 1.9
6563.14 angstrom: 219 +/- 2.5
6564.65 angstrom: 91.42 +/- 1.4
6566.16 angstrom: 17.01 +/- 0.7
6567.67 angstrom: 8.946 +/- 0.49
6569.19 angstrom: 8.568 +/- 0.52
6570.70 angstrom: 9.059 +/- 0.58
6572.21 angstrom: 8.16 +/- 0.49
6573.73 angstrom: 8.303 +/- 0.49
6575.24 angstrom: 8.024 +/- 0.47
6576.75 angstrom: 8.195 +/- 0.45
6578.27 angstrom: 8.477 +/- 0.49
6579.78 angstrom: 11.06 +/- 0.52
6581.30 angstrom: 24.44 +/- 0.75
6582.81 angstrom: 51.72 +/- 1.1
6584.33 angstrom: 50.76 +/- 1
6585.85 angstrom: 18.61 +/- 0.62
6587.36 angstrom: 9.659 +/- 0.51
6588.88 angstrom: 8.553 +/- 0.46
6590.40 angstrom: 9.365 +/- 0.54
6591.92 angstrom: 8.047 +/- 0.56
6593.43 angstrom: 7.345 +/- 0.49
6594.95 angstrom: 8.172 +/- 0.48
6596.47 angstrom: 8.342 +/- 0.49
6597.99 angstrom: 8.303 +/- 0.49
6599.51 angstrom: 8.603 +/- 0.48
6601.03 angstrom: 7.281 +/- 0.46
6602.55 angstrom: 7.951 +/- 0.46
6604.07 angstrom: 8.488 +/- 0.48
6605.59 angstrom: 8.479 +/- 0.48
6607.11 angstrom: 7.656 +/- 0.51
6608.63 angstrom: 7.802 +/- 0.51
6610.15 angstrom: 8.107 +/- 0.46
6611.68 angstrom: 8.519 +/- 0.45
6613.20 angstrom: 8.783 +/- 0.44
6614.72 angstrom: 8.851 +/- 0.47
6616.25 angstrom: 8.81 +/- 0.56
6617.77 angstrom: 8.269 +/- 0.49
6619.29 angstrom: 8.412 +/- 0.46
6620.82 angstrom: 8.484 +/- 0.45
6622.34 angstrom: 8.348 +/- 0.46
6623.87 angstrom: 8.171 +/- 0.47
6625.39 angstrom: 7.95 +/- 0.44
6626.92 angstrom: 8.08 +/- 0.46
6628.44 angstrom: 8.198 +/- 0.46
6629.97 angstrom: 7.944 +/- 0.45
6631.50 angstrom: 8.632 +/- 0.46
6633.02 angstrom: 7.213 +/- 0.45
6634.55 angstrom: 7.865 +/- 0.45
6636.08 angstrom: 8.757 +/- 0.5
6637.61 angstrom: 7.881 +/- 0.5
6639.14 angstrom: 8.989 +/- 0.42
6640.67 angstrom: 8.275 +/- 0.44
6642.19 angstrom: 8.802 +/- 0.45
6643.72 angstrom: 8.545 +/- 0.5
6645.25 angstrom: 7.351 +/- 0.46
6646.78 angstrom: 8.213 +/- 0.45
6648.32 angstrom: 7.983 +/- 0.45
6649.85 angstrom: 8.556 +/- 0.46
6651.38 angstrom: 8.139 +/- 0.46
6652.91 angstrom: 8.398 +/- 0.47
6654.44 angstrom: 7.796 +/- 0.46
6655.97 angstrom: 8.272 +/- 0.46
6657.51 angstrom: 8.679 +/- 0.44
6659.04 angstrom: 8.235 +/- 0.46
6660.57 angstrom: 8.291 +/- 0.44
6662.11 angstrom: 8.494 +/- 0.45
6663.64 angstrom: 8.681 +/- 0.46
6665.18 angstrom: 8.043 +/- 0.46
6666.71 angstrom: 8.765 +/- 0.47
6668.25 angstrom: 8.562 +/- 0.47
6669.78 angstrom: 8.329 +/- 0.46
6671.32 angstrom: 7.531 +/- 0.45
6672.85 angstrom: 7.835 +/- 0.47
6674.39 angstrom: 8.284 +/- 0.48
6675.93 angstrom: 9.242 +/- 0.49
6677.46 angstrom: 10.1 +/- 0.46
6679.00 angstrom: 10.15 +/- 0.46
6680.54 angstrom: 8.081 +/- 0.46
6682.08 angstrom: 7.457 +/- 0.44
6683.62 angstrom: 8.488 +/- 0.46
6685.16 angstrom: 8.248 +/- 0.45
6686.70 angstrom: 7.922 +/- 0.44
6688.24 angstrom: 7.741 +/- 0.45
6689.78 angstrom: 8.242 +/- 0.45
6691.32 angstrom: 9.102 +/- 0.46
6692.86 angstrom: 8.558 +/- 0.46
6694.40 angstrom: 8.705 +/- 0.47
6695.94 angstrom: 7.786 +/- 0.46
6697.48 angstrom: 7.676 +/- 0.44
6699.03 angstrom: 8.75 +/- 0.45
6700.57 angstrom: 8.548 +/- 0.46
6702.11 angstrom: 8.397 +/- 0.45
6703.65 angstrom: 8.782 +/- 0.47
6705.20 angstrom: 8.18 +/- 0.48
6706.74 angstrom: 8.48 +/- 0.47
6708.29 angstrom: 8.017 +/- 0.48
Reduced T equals 0.45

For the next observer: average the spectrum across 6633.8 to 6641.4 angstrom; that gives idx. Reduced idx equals 8.35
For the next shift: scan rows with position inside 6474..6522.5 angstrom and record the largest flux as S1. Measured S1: 9.254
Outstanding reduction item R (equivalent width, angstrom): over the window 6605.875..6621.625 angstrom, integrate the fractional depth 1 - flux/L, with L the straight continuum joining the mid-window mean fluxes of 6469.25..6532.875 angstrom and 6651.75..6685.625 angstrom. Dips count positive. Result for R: 0.2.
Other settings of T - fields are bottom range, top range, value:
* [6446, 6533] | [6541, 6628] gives 2.32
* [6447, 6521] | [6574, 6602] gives 1.73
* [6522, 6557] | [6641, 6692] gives 0.82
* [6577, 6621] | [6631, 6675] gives 0.67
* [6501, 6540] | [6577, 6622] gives 1.43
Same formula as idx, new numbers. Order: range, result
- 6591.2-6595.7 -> 7.86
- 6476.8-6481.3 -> 8.41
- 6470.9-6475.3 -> 8.25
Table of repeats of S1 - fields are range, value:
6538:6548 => 17.52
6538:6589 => 219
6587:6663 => 9.659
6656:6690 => 10.15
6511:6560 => 24.95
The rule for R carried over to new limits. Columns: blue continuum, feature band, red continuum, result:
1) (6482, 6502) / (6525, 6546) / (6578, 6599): 5.8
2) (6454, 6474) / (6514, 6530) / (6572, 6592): 5.1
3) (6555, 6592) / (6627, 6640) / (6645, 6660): 5.4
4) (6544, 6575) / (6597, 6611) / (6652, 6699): 9.3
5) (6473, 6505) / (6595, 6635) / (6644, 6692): 0.8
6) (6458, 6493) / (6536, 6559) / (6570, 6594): 3.4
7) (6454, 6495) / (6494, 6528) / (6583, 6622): 3.1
